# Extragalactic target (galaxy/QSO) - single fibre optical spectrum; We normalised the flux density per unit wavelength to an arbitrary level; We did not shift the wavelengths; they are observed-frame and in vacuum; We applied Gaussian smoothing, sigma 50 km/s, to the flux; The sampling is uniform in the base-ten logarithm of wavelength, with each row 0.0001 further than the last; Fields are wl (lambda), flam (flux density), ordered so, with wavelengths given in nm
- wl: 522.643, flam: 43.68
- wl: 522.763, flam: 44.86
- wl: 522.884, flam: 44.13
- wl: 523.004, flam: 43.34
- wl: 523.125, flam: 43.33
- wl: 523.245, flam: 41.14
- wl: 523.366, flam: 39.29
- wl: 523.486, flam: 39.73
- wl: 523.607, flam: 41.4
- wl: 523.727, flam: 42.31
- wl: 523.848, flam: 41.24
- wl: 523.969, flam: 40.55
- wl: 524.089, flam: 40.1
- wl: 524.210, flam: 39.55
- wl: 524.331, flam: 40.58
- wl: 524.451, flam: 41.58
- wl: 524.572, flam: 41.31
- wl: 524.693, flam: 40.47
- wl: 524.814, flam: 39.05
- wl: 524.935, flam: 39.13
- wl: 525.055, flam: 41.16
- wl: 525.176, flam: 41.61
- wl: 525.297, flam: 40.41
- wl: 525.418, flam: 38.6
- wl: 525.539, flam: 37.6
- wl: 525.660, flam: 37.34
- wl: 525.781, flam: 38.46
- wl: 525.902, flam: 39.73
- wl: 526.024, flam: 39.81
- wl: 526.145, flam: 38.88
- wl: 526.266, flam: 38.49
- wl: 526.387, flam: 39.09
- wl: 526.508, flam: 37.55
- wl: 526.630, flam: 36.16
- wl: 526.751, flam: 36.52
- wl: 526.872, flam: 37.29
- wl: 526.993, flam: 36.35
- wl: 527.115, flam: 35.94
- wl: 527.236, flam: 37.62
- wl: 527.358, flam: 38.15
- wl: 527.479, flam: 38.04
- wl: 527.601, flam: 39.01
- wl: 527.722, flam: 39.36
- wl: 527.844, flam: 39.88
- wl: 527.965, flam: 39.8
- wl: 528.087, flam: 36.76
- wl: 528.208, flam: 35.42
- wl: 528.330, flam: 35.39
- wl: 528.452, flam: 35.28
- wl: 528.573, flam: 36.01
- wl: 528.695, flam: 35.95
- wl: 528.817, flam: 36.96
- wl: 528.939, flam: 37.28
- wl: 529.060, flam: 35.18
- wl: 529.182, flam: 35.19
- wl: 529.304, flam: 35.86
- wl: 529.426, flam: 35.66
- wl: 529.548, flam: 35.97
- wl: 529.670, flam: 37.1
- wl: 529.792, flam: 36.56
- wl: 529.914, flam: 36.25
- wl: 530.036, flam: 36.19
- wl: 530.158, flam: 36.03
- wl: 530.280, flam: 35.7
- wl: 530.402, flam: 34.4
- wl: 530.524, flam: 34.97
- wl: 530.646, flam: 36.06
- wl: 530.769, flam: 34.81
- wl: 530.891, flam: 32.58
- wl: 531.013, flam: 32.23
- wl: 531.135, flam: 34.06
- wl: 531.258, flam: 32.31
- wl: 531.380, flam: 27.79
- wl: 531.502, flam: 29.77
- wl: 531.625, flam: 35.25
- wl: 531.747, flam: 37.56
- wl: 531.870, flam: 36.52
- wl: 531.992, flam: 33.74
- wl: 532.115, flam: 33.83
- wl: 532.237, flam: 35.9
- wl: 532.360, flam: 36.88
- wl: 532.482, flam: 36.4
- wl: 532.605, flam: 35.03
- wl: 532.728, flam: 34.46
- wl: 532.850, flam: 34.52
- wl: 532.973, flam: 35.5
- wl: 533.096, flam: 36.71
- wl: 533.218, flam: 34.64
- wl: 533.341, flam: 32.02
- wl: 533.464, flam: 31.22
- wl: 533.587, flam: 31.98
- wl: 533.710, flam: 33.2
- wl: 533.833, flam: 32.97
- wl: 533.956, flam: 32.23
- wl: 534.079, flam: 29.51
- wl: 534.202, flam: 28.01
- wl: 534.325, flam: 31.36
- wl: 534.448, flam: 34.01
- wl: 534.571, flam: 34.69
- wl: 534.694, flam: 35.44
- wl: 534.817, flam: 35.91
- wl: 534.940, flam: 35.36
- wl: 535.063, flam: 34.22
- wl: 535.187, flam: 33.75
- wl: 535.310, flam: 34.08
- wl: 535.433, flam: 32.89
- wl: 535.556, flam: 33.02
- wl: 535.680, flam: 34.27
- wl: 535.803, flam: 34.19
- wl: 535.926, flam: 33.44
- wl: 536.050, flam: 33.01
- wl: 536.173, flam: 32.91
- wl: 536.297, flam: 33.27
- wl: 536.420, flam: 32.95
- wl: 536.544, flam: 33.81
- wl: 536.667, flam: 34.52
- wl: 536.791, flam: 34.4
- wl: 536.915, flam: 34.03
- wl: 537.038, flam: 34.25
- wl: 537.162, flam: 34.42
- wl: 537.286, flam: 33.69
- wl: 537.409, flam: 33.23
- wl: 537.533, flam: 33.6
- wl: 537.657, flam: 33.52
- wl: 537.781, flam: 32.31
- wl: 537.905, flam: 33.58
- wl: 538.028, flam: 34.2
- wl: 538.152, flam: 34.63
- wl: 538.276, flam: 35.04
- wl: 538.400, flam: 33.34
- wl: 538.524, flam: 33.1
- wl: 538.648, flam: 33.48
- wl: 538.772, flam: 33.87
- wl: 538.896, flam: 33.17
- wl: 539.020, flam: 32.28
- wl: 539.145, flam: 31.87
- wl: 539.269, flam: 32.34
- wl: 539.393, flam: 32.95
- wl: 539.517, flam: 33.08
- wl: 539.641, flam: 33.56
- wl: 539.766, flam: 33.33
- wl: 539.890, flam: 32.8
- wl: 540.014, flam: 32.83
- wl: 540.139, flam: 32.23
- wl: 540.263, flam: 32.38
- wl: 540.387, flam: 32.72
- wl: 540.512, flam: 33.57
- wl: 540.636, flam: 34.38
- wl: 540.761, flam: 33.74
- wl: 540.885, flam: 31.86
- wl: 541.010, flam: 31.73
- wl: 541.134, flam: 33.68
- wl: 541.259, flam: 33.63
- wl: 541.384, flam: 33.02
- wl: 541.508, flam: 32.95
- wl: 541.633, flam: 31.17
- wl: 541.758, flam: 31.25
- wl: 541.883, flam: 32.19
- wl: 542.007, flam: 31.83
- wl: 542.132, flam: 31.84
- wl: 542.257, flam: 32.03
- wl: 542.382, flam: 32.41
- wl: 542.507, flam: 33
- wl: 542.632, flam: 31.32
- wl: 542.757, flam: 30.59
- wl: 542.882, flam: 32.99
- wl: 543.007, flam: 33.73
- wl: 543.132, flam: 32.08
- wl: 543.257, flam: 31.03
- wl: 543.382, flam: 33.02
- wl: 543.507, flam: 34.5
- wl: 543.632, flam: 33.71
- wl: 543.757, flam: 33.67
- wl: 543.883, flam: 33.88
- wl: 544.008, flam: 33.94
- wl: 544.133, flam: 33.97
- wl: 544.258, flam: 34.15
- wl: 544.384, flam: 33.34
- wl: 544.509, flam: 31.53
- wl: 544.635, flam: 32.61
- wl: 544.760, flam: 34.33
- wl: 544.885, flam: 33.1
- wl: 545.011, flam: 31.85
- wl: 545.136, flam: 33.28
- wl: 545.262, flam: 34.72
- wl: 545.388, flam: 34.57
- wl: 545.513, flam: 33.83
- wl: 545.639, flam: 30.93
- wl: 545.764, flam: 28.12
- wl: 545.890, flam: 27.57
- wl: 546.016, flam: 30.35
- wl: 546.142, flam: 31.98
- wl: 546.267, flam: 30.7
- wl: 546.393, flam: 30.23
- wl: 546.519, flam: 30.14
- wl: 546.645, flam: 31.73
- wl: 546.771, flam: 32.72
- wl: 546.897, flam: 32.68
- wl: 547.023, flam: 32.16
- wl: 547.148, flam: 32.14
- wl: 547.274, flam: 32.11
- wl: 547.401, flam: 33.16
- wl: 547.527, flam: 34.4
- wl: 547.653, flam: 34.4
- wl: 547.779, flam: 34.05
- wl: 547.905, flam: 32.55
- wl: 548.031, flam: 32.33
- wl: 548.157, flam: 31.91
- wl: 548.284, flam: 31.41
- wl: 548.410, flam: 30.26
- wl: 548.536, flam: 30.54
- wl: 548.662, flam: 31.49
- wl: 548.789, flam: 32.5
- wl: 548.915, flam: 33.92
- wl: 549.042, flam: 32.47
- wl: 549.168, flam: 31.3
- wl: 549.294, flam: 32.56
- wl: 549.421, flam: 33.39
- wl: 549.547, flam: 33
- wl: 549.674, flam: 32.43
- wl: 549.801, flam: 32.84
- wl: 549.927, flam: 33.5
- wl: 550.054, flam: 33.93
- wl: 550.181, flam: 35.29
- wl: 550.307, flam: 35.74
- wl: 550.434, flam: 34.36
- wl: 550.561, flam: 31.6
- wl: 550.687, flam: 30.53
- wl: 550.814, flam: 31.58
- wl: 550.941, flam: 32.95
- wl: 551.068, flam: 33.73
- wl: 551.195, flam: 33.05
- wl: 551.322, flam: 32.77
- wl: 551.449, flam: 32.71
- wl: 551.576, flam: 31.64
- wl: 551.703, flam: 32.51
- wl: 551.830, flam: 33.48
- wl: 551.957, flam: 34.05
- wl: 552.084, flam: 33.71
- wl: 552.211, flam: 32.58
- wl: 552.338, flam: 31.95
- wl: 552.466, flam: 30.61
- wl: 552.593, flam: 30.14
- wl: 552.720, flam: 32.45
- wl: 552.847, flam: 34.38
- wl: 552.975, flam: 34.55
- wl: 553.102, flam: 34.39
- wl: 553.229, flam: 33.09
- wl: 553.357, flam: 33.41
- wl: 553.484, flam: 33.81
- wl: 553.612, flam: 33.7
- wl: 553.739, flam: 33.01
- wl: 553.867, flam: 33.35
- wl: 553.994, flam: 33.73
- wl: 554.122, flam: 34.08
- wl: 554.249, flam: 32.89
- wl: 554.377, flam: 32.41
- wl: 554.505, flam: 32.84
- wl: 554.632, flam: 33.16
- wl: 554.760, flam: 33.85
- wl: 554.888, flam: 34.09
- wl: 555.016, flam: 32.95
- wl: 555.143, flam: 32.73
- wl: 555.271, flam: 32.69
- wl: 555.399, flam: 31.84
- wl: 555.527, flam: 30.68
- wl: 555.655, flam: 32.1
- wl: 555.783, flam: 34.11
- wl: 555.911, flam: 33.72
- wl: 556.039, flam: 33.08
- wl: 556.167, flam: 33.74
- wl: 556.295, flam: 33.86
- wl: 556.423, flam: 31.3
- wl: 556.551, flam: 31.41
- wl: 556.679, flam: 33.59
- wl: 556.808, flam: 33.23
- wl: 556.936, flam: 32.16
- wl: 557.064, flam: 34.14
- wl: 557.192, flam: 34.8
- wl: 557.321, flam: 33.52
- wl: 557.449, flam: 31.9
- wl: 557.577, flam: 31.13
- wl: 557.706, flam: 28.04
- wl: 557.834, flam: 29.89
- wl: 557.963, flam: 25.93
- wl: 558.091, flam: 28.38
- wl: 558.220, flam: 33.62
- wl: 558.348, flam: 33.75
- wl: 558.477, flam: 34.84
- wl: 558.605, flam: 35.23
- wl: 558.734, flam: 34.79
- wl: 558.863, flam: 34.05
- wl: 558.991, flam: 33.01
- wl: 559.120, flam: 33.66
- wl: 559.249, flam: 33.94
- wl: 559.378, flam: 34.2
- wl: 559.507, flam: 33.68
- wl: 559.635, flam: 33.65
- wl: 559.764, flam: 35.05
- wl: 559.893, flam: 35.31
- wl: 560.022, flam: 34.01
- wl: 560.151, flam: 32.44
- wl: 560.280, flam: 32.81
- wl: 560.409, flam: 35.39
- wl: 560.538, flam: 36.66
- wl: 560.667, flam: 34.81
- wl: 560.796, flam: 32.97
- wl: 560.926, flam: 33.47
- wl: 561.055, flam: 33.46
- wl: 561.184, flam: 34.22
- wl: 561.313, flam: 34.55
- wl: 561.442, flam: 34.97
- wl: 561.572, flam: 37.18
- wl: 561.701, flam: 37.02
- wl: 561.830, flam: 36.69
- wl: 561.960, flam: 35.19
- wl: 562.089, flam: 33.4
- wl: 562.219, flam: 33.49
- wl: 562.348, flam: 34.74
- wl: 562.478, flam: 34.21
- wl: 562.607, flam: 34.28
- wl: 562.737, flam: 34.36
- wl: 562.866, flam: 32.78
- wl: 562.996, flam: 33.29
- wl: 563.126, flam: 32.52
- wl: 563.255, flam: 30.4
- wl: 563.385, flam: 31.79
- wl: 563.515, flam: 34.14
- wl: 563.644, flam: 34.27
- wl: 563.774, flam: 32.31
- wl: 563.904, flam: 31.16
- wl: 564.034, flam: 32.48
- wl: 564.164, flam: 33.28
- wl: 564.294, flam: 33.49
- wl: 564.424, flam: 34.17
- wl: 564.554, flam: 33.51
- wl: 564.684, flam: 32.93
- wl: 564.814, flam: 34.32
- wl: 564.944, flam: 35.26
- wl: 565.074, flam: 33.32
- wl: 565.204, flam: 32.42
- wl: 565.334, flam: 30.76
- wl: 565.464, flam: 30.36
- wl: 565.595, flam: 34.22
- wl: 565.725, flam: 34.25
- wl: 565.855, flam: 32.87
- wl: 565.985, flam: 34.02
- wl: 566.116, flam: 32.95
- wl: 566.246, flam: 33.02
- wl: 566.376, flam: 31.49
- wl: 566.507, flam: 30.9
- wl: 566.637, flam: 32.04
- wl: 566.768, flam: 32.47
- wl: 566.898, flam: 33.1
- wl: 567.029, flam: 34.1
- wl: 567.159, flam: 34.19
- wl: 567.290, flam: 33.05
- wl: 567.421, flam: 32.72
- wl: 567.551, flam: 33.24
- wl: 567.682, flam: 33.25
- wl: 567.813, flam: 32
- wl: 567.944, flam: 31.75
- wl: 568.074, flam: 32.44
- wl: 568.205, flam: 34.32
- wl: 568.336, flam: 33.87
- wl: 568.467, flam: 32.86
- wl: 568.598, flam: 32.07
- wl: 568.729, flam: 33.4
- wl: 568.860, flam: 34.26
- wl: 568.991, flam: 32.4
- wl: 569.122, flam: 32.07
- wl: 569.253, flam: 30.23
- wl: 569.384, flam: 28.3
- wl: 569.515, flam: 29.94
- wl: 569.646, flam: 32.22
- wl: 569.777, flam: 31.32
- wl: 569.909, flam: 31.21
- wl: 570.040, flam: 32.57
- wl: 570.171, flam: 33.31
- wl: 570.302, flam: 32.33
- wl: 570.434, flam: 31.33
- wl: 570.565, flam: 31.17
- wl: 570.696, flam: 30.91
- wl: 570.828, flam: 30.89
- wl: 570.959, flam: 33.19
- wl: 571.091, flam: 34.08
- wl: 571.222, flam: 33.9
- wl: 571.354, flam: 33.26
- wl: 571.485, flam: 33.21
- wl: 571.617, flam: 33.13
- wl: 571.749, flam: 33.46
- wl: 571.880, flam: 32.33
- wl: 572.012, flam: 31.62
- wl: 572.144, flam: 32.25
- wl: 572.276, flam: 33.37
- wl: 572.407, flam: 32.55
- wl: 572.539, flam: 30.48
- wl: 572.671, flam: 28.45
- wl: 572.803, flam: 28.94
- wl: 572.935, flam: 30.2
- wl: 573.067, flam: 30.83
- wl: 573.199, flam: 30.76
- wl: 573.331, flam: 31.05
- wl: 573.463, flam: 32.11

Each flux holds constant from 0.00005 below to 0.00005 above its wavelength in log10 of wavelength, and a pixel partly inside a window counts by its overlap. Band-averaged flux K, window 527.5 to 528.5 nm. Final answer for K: 37.6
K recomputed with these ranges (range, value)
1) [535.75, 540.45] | 33.4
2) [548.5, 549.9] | 32.5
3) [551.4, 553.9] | 33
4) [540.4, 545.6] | 32.9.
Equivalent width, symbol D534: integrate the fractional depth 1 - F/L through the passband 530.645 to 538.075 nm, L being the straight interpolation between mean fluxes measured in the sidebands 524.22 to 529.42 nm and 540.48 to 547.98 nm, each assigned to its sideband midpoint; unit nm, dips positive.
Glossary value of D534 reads 0.413 nm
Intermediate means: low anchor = 38.1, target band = 33.7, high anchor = 32.5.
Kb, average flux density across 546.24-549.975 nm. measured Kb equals 32.3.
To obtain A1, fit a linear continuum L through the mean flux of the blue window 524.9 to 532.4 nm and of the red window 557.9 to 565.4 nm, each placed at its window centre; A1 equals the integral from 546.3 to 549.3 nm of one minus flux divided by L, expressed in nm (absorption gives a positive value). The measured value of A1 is 0.229 nm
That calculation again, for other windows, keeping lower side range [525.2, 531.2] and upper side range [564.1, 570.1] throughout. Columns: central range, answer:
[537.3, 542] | 0.340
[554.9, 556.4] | 0.046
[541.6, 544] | 0.189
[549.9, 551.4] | 0.052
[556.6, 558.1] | 0.099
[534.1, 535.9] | 0.127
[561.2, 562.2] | -0.065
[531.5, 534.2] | 0.171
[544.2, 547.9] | 0.277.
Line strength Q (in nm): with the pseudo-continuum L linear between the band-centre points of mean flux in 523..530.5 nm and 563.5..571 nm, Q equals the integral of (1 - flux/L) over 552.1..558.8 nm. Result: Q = 0.29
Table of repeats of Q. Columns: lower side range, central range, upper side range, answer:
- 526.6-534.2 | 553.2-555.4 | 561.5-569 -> 0.04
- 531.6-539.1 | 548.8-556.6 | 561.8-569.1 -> 0.11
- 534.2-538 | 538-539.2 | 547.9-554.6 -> 0.00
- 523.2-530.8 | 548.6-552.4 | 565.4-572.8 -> 0.21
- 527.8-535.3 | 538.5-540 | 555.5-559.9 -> 0.05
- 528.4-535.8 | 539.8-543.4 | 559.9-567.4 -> 0.17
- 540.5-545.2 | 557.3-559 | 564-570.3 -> 0.04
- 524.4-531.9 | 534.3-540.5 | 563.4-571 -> 0.40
